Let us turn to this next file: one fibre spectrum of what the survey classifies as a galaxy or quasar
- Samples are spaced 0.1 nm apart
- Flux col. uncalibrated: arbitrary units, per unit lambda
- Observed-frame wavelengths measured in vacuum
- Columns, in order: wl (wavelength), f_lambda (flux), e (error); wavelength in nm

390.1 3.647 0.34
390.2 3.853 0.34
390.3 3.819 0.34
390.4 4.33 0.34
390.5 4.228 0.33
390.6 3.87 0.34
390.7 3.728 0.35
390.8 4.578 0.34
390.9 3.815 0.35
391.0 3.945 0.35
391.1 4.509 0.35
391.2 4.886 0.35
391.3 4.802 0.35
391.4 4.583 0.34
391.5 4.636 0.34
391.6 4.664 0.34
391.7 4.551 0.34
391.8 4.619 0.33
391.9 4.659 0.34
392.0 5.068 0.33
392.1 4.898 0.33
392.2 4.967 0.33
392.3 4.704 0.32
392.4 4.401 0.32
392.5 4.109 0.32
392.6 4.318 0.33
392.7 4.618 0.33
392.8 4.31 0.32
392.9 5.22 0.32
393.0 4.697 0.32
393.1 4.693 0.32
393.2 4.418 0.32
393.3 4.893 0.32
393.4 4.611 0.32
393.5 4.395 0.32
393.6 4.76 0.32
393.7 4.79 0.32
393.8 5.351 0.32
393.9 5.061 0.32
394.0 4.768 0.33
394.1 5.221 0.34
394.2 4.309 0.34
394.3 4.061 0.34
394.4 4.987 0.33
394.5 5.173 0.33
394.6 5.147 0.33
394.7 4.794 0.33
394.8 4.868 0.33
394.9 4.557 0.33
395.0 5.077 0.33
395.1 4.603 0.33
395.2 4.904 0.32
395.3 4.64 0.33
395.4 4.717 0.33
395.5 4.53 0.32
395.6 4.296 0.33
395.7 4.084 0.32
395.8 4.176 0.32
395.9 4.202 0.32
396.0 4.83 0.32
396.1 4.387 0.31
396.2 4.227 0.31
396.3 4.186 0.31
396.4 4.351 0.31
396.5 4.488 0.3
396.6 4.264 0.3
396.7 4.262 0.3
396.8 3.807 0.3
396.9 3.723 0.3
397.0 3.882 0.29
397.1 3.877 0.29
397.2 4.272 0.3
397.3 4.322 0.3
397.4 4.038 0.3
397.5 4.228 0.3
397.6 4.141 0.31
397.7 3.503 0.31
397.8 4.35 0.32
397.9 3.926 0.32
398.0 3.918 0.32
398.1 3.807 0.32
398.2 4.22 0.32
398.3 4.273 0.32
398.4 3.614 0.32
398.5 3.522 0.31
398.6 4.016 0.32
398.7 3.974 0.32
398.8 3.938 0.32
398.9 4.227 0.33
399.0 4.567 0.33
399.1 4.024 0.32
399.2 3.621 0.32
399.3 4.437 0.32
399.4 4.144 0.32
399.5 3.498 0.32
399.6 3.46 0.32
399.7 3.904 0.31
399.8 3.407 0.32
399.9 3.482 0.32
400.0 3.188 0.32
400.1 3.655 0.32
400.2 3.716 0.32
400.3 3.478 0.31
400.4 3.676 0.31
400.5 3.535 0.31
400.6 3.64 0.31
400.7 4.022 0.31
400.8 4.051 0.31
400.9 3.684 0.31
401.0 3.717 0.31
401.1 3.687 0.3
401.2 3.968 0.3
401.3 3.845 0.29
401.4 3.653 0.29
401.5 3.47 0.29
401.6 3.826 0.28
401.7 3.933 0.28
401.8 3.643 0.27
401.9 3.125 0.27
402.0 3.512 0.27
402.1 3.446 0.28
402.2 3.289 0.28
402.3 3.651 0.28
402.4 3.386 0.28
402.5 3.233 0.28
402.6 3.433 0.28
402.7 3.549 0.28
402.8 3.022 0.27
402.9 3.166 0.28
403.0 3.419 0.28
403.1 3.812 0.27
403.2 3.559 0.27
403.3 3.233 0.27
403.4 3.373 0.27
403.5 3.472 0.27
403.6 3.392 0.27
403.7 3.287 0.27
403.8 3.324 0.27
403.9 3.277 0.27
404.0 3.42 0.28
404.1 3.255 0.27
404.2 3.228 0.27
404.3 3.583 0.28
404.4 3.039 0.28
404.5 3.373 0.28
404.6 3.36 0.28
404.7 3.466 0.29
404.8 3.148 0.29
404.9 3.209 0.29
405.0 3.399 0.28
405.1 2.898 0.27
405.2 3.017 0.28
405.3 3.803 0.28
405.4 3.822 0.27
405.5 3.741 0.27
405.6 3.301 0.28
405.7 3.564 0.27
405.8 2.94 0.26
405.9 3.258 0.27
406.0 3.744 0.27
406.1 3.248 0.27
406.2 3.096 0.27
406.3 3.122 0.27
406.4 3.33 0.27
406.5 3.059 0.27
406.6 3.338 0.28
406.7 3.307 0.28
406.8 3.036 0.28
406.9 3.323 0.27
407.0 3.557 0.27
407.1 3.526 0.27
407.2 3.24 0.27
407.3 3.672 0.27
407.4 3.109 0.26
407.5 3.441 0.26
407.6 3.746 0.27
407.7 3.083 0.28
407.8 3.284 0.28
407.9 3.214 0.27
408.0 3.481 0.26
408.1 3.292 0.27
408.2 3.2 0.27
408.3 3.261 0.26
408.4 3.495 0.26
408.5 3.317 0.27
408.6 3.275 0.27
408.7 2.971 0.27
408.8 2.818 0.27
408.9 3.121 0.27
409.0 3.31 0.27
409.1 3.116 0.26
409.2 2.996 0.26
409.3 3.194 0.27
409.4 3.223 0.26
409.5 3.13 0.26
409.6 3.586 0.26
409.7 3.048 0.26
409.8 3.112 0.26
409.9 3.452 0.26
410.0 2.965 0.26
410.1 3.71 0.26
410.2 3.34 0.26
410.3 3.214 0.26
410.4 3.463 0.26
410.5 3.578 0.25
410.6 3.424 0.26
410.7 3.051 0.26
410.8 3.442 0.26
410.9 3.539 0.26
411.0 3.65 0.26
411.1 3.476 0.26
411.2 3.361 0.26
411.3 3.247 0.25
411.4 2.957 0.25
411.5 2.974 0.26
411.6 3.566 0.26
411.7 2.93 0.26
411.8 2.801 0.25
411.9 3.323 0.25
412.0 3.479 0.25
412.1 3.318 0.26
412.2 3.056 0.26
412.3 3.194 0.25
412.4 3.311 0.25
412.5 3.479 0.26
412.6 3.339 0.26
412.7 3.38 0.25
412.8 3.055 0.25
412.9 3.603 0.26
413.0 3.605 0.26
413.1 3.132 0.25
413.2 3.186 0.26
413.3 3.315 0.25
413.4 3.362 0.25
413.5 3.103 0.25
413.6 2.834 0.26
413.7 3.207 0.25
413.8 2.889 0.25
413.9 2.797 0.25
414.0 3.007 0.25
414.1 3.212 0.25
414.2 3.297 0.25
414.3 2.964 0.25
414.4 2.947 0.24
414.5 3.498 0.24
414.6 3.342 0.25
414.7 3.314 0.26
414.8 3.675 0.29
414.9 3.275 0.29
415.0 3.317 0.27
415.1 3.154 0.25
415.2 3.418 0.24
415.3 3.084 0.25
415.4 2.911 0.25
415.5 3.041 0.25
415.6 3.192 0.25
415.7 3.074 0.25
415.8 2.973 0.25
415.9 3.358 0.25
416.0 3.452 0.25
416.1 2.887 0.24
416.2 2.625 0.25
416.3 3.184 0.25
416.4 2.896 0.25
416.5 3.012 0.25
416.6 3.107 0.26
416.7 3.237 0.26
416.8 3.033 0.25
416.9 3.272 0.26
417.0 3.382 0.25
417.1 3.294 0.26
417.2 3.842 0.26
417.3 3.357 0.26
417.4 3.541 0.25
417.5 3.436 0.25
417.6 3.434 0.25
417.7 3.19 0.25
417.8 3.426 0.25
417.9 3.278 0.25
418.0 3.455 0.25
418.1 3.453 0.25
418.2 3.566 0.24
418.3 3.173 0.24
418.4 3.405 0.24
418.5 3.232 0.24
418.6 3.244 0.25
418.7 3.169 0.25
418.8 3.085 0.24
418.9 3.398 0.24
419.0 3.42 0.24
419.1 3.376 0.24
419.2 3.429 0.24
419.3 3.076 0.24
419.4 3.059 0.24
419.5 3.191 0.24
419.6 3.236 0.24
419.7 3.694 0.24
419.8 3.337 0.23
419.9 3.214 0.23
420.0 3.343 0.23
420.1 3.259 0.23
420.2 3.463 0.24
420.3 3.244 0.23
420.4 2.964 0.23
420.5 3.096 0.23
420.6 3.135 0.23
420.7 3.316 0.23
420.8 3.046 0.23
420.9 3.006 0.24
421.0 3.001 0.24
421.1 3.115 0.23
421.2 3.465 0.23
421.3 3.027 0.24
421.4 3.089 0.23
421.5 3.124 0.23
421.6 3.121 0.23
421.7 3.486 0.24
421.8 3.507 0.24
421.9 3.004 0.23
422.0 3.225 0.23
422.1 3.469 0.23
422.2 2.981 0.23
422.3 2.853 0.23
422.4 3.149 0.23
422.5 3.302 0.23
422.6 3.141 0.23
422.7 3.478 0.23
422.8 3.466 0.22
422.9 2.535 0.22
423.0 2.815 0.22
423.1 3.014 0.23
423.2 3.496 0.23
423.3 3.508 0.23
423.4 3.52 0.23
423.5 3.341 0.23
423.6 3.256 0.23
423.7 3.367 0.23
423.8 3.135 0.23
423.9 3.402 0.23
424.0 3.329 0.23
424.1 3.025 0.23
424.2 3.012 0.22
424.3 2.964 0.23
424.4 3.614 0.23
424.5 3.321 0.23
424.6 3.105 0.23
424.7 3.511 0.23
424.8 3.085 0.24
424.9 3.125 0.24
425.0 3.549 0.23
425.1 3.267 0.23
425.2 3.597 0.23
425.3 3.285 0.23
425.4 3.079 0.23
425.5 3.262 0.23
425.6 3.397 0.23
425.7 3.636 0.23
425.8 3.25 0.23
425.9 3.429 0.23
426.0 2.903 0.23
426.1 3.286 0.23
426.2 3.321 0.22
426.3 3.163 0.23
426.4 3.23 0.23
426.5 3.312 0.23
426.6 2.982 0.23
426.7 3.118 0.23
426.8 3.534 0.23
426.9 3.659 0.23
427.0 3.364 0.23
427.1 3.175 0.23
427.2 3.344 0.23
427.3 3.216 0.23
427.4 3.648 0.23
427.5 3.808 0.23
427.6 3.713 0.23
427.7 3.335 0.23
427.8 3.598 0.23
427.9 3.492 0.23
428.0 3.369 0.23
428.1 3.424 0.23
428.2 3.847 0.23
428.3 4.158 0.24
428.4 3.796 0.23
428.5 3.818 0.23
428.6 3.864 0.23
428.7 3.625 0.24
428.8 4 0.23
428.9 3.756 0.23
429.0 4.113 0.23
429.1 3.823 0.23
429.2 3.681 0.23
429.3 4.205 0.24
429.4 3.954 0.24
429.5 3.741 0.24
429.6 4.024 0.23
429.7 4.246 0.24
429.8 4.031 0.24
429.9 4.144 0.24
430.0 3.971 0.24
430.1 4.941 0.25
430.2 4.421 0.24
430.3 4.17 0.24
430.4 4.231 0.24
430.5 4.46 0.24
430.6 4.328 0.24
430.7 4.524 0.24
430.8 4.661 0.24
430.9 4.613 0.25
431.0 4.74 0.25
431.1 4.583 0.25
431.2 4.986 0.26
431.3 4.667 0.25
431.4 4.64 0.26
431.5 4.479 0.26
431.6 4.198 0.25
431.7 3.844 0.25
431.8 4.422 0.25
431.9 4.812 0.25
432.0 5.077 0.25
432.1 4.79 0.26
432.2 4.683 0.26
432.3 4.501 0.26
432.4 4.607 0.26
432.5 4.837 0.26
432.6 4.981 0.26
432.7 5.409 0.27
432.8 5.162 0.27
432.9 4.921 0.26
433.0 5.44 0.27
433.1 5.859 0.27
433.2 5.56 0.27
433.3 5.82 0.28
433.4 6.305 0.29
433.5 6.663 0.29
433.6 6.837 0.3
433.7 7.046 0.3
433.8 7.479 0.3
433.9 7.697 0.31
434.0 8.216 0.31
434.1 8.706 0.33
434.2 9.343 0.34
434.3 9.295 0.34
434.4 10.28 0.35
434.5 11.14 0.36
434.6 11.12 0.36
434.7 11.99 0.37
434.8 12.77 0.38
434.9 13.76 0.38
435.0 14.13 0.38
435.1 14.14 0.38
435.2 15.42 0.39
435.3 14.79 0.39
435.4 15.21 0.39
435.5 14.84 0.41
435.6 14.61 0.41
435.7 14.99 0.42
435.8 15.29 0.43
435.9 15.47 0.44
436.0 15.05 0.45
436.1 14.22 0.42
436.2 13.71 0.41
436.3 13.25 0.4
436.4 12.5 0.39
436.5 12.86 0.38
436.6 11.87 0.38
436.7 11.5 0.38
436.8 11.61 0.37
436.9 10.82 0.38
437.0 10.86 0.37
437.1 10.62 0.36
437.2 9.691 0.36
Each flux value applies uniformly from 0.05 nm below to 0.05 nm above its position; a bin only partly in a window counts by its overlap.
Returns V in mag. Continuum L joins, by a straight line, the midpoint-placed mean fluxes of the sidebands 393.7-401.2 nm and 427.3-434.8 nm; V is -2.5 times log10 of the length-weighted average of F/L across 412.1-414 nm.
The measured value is 0.403 mag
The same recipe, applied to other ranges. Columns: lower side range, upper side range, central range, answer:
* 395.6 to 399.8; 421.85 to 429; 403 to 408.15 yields 0.154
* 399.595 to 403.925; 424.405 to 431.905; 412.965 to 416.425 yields 0.160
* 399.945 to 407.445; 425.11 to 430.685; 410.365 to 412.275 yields 0.070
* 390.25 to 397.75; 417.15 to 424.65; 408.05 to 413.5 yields 0.139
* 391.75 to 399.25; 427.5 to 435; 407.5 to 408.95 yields 0.419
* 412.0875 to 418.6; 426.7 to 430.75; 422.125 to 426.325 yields 0.126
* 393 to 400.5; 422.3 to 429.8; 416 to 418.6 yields 0.128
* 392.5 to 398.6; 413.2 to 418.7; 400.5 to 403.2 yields 0.134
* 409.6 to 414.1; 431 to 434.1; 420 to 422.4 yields 0.316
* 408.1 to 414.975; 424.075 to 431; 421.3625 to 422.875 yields 0.098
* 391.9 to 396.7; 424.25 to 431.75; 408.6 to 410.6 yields 0.293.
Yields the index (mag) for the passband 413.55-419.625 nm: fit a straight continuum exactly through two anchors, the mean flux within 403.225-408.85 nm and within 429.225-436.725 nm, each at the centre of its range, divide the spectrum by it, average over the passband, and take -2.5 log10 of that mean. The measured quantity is 0.50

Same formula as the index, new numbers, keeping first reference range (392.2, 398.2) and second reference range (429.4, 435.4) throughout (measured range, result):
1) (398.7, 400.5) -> 0.24 mag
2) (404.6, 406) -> 0.44 mag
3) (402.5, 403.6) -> 0.40 mag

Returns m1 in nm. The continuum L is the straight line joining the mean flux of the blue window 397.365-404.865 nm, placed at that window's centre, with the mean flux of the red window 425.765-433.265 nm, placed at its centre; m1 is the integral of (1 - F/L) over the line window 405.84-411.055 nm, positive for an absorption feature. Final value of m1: 0.64 nm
